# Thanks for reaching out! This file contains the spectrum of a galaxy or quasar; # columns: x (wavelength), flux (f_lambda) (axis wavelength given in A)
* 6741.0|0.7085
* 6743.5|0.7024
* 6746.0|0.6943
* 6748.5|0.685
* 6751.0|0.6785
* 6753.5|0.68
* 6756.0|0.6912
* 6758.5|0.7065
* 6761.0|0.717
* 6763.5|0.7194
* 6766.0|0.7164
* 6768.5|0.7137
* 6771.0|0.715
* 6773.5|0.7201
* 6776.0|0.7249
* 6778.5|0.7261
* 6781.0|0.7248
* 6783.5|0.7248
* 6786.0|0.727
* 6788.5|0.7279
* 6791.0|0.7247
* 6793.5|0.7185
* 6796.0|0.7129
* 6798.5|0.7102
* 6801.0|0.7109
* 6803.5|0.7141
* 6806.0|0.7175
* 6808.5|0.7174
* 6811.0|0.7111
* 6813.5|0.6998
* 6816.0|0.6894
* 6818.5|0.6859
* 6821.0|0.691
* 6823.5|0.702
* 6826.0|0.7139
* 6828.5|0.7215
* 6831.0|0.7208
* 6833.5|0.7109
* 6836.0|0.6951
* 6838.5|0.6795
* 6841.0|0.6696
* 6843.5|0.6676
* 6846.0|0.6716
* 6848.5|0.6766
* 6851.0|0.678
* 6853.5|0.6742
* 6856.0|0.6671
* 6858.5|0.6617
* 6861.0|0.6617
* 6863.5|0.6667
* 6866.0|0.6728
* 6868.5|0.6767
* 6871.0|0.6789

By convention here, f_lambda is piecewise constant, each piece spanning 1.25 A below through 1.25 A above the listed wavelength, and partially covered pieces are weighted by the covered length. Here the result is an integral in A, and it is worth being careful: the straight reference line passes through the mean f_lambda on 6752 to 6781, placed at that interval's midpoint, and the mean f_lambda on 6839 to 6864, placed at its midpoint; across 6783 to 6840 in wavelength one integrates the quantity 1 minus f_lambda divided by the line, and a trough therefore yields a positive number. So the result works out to -1.6 A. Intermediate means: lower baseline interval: 0.712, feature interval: 0.709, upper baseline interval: 0.67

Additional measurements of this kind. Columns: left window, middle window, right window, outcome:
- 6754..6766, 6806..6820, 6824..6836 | 0.20 A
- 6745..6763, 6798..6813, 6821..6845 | -0.36 A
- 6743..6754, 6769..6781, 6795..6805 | -0.36 A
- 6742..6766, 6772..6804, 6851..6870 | -1.47 A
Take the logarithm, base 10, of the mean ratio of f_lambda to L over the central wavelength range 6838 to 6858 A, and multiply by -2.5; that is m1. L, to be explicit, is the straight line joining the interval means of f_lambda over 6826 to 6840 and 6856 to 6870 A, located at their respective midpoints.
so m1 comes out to 0.02 mag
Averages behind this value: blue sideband 0.706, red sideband 0.668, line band 0.672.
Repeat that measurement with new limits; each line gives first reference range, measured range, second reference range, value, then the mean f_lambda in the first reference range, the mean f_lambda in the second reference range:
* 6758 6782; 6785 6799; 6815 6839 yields -0.01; 0.719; 0.702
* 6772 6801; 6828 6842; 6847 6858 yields -0.02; 0.721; 0.673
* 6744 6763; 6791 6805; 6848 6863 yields -0.05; 0.695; 0.669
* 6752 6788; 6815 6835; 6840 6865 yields -0.03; 0.715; 0.67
